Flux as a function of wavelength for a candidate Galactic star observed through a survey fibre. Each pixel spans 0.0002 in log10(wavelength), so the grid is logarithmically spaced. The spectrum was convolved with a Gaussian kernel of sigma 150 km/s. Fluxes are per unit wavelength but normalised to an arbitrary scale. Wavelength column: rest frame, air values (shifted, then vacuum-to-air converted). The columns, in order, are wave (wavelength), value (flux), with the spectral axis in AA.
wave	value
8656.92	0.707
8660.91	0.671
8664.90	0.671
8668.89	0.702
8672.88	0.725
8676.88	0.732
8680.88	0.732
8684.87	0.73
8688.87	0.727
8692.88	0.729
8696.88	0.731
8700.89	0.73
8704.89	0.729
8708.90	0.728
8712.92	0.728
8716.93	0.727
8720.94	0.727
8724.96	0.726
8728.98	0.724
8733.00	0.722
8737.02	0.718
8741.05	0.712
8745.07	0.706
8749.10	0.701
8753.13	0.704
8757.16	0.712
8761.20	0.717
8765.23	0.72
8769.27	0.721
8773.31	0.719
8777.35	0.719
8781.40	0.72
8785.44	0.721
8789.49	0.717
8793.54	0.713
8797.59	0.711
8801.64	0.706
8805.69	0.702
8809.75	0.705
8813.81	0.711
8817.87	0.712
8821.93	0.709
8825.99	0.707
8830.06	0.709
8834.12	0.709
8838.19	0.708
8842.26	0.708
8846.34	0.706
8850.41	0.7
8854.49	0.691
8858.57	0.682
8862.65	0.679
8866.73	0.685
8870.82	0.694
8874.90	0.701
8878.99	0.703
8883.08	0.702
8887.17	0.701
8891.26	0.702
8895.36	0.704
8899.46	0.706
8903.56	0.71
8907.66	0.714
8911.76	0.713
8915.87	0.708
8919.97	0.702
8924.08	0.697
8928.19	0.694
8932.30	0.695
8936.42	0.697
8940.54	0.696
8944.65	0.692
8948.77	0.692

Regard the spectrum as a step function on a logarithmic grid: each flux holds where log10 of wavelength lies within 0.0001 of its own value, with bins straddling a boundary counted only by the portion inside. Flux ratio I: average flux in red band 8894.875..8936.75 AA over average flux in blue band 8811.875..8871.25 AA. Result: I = 1.00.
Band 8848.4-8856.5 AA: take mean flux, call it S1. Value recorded 0.695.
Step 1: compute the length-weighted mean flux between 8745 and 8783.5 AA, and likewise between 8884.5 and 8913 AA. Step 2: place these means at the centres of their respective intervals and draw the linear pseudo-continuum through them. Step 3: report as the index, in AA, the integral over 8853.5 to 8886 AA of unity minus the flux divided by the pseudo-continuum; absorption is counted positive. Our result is 0.7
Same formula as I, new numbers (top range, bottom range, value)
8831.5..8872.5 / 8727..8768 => 0.98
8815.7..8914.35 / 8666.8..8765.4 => 0.97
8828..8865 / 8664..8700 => 0.97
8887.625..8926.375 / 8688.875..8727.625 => 0.97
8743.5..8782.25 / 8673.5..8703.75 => 0.98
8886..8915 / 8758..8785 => 0.98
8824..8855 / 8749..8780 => 0.99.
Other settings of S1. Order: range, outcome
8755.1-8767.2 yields 0.716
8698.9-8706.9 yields 0.73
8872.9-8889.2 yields 0.702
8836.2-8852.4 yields 0.705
